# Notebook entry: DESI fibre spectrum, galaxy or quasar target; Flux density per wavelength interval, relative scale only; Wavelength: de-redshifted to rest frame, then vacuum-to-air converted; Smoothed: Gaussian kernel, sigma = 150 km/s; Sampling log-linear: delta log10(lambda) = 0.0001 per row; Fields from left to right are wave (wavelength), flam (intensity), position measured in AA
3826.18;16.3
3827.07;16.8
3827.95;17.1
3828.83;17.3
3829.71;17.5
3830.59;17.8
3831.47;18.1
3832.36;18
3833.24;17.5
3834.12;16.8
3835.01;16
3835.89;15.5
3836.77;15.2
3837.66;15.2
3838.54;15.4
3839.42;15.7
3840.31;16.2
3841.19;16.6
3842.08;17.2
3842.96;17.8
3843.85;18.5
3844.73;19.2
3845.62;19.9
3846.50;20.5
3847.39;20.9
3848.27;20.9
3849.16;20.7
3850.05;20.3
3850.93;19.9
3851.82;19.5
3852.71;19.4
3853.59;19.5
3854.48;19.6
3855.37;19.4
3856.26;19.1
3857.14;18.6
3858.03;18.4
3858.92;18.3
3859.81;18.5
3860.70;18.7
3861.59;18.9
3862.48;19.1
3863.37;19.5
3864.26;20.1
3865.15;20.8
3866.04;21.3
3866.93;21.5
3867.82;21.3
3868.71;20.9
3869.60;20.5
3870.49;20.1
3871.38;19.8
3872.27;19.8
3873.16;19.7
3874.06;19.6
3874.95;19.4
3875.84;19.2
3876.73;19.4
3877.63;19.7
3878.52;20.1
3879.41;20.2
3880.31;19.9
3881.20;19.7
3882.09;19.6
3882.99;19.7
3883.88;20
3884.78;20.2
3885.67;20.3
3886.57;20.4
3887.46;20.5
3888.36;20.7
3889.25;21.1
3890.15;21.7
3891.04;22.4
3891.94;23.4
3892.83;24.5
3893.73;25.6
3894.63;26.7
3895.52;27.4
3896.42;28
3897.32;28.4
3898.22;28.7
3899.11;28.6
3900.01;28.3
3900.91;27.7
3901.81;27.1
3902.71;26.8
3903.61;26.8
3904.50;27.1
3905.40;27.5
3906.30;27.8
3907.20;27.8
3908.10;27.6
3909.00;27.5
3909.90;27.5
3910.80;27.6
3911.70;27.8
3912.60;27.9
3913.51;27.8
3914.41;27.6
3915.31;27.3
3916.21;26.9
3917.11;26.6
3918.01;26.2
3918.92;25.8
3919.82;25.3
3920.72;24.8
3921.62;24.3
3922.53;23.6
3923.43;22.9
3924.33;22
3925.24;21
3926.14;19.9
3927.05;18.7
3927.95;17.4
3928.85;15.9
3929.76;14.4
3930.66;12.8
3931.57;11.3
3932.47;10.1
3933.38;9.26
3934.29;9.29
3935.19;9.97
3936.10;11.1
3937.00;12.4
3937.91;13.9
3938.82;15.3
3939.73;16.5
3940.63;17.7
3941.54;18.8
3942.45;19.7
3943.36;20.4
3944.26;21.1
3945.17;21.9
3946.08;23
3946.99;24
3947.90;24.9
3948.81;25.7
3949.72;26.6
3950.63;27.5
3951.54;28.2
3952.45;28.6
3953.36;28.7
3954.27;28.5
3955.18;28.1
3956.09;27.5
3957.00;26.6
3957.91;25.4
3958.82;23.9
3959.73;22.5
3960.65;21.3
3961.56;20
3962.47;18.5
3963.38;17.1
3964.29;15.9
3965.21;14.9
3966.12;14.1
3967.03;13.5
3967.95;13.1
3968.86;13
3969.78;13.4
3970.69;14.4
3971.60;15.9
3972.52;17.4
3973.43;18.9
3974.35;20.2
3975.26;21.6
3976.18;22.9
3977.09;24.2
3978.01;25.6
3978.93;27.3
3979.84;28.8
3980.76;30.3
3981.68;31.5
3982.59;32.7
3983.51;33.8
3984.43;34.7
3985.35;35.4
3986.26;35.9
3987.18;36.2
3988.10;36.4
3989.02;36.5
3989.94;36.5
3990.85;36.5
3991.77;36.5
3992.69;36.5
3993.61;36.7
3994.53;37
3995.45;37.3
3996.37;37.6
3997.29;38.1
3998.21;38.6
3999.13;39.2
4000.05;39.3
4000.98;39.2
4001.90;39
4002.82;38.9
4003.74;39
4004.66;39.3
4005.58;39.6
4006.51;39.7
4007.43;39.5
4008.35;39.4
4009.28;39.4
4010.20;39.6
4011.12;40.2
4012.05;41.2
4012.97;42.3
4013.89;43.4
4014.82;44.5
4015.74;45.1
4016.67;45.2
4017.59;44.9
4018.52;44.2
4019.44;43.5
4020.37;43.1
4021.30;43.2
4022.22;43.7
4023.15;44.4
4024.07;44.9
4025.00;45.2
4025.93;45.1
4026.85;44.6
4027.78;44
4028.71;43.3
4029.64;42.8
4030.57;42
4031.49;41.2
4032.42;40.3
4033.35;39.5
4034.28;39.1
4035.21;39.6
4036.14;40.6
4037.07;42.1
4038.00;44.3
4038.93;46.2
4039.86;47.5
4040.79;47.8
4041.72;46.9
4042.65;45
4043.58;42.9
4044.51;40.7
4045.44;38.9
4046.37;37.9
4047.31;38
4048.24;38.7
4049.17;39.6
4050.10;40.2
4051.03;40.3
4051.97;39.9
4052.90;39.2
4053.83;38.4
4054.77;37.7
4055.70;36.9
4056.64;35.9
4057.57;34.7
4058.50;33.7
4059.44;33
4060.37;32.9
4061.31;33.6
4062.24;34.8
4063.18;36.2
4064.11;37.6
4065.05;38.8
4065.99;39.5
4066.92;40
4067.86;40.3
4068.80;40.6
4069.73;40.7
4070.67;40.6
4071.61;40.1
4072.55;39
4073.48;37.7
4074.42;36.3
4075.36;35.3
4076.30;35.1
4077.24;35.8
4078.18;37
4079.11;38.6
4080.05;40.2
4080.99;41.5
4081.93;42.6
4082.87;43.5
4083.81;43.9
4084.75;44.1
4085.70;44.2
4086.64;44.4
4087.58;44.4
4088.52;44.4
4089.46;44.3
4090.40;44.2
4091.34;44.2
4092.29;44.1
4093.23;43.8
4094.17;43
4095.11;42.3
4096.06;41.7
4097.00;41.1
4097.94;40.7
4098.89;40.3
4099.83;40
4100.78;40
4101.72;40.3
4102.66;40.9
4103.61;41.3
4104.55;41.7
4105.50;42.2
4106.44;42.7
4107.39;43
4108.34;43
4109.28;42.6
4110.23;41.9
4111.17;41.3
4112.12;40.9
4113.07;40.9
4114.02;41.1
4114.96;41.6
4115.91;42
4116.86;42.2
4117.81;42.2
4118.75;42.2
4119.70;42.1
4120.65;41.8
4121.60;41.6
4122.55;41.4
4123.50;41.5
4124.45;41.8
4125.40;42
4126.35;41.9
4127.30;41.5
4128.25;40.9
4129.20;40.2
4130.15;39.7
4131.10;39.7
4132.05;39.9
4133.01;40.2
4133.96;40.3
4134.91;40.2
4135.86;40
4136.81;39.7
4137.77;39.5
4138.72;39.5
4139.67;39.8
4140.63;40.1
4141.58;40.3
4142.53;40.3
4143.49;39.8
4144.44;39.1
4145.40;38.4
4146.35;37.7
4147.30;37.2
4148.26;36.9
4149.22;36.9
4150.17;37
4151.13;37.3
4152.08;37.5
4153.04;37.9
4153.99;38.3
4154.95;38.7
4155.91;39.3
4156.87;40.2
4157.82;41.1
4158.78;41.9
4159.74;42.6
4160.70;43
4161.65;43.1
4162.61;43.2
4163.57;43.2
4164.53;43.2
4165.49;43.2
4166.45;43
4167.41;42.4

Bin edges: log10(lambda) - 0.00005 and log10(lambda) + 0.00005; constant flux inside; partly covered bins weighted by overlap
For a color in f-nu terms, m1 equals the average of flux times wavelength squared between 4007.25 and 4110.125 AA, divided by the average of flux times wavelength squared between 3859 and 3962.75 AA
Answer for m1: 2.0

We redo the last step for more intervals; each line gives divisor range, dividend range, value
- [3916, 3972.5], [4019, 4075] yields 2.15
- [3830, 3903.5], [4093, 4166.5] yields 2.27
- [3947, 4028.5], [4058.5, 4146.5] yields 1.32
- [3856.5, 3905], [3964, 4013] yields 1.50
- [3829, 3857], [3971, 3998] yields 1.83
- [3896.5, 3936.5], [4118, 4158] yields 1.93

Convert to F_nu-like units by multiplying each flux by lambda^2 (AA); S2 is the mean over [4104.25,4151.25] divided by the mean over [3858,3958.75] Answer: 2.0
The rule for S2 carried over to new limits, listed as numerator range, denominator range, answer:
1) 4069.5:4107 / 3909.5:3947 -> 2.22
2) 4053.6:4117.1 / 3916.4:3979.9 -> 2.14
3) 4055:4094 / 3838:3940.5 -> 2.06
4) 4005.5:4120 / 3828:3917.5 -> 2.10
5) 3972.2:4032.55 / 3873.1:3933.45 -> 1.72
